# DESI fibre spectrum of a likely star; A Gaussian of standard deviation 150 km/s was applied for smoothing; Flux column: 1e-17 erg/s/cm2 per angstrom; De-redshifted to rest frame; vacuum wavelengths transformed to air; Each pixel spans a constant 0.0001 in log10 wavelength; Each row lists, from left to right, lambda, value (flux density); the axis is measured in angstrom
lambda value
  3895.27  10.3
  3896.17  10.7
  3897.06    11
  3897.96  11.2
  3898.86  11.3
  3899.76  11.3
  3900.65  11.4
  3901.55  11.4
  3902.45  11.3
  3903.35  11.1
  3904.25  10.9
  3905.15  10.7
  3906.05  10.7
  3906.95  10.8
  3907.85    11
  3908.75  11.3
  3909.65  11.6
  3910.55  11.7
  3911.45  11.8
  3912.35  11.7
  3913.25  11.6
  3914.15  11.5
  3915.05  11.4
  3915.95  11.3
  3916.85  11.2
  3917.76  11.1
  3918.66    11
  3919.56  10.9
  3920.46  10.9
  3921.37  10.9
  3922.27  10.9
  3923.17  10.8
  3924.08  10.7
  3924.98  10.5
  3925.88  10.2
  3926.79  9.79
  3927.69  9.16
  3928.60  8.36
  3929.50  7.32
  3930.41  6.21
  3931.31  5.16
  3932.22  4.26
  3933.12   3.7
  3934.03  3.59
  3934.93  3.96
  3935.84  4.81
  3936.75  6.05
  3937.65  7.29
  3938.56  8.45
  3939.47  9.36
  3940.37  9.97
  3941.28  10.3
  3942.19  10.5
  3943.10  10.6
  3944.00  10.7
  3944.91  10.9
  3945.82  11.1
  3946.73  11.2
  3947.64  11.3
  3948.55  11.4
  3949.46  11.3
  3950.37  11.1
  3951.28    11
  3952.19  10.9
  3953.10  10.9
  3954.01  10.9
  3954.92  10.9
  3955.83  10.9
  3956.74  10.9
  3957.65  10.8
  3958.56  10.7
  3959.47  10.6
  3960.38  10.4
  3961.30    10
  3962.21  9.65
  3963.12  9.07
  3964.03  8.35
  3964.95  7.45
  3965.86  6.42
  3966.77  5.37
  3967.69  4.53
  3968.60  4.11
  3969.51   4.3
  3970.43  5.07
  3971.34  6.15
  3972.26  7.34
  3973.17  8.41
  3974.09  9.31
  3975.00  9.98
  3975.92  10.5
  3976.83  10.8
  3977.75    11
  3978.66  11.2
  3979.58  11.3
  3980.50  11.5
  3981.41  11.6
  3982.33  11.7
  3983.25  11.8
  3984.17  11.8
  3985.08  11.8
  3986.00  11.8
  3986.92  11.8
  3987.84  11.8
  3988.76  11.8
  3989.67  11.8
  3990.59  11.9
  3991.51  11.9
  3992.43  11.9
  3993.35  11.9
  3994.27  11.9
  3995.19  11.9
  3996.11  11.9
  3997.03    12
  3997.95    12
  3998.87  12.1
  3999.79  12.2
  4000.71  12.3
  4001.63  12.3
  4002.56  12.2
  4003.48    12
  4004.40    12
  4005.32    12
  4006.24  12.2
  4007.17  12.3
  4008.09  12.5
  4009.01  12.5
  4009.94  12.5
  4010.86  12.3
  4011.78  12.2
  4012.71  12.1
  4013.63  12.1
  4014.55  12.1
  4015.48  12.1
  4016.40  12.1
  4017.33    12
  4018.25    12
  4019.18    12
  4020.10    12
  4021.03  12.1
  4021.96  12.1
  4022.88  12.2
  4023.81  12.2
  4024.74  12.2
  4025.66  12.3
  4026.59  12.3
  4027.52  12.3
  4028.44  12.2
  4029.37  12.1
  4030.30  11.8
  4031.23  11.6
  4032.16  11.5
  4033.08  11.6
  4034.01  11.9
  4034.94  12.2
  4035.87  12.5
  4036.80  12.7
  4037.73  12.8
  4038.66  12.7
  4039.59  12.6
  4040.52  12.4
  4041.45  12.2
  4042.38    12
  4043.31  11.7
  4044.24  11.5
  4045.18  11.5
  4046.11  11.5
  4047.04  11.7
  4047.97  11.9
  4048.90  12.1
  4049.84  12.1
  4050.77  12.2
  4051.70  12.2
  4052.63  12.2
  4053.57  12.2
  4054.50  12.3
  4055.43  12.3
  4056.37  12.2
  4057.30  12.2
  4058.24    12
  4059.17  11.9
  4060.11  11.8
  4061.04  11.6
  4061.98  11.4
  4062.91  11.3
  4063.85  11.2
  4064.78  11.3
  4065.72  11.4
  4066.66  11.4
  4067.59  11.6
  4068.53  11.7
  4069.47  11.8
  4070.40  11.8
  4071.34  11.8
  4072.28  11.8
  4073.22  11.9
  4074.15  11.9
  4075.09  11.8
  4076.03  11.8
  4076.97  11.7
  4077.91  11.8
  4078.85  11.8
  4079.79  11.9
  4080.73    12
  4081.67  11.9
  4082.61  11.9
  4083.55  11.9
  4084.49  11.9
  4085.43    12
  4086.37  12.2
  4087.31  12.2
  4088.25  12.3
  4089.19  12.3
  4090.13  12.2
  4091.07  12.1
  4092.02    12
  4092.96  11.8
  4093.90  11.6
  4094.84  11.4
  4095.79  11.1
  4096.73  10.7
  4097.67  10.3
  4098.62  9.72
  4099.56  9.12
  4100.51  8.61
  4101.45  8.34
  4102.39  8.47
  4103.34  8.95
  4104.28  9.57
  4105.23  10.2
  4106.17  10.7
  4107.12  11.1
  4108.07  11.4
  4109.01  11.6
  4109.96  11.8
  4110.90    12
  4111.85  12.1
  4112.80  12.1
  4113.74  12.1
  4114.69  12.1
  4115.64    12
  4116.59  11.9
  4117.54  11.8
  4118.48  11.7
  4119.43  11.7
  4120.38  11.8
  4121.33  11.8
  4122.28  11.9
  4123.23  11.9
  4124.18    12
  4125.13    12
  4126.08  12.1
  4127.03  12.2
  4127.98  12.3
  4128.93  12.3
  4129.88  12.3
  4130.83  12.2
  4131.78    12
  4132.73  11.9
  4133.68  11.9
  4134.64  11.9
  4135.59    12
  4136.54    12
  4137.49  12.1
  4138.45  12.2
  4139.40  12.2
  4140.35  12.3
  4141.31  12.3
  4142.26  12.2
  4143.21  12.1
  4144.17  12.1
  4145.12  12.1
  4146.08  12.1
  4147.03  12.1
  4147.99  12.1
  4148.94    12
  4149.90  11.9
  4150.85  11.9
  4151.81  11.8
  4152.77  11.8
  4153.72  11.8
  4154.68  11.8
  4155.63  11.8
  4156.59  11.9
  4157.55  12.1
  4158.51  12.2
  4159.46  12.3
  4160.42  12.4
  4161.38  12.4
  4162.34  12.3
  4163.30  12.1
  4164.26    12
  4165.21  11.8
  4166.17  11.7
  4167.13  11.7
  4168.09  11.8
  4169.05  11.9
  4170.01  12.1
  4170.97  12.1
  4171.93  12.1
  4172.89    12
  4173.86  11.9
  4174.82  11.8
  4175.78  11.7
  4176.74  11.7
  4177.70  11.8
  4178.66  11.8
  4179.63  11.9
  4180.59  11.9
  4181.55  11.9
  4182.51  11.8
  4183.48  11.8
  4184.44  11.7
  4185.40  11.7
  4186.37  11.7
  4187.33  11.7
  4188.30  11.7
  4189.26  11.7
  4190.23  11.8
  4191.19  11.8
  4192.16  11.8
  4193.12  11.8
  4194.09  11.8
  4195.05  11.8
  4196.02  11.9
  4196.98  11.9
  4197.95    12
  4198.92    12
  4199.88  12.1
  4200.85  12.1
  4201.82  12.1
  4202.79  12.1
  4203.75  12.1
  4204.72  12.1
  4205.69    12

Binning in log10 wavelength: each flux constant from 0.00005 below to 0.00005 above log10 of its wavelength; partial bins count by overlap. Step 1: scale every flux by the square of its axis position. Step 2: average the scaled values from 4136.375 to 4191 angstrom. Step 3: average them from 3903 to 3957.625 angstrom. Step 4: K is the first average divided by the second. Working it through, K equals 1.4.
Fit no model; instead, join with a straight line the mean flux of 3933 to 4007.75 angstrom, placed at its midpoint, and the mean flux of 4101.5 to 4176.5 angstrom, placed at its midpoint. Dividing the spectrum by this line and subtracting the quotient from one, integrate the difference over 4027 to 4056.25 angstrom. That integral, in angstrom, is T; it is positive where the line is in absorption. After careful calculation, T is -3.4 angstrom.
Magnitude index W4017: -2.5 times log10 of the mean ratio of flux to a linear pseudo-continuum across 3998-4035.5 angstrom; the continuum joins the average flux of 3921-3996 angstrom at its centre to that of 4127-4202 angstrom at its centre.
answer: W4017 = -0.18 mag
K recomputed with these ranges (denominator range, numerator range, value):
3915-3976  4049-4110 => 1.36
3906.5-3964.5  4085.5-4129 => 1.26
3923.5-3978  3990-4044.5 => 1.43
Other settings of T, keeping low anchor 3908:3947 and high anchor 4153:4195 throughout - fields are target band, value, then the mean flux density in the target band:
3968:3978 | 2.1 angstrom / 7.8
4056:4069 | -1.0 angstrom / 11.6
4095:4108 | 1.5 angstrom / 9.84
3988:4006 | -3.3 angstrom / 12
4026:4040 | -2.3 angstrom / 12.2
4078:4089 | -1.0 angstrom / 12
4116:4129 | -0.6 angstrom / 11.9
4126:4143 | -0.9 angstrom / 12.1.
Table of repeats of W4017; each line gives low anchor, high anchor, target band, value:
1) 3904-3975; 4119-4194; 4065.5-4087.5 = -0.08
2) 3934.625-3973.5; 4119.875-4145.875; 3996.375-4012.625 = -0.23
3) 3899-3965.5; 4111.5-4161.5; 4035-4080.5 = -0.07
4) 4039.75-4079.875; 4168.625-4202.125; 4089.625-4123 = 0.07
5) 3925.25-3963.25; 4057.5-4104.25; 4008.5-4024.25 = -0.18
